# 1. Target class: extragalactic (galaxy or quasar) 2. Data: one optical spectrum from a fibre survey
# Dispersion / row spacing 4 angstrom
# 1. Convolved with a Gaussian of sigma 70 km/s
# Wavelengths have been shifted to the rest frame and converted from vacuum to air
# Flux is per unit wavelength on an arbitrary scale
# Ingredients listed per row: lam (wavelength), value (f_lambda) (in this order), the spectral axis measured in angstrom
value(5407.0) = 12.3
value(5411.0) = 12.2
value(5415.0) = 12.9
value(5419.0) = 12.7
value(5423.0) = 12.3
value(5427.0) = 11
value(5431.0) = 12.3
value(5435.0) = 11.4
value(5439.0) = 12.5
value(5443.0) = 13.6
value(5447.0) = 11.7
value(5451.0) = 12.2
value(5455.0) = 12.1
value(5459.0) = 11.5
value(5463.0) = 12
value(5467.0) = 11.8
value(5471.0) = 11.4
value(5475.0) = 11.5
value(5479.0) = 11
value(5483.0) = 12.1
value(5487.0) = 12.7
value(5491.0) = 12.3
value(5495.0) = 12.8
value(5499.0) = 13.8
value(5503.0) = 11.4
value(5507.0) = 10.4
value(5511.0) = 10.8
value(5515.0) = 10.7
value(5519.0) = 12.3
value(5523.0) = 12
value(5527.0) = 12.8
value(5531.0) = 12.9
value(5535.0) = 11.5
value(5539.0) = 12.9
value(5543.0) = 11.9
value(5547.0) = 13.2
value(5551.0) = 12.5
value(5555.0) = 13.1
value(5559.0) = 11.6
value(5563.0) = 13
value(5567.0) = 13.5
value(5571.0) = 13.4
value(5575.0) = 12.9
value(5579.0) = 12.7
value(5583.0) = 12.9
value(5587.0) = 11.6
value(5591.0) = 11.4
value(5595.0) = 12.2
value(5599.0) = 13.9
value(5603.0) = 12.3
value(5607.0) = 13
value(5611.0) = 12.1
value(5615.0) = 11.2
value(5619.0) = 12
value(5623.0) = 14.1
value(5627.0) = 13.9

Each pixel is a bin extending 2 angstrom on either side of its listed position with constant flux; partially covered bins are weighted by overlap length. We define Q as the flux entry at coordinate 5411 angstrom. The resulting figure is 12.2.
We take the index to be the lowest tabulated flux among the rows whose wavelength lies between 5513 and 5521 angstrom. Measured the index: 10.7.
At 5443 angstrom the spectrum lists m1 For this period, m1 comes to 13.6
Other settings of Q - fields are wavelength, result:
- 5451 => 12.2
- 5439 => 12.5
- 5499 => 13.8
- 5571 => 13.4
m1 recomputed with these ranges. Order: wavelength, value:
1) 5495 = 12.8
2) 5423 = 12.3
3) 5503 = 11.4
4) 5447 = 11.7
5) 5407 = 12.3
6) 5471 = 11.4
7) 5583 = 12.9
